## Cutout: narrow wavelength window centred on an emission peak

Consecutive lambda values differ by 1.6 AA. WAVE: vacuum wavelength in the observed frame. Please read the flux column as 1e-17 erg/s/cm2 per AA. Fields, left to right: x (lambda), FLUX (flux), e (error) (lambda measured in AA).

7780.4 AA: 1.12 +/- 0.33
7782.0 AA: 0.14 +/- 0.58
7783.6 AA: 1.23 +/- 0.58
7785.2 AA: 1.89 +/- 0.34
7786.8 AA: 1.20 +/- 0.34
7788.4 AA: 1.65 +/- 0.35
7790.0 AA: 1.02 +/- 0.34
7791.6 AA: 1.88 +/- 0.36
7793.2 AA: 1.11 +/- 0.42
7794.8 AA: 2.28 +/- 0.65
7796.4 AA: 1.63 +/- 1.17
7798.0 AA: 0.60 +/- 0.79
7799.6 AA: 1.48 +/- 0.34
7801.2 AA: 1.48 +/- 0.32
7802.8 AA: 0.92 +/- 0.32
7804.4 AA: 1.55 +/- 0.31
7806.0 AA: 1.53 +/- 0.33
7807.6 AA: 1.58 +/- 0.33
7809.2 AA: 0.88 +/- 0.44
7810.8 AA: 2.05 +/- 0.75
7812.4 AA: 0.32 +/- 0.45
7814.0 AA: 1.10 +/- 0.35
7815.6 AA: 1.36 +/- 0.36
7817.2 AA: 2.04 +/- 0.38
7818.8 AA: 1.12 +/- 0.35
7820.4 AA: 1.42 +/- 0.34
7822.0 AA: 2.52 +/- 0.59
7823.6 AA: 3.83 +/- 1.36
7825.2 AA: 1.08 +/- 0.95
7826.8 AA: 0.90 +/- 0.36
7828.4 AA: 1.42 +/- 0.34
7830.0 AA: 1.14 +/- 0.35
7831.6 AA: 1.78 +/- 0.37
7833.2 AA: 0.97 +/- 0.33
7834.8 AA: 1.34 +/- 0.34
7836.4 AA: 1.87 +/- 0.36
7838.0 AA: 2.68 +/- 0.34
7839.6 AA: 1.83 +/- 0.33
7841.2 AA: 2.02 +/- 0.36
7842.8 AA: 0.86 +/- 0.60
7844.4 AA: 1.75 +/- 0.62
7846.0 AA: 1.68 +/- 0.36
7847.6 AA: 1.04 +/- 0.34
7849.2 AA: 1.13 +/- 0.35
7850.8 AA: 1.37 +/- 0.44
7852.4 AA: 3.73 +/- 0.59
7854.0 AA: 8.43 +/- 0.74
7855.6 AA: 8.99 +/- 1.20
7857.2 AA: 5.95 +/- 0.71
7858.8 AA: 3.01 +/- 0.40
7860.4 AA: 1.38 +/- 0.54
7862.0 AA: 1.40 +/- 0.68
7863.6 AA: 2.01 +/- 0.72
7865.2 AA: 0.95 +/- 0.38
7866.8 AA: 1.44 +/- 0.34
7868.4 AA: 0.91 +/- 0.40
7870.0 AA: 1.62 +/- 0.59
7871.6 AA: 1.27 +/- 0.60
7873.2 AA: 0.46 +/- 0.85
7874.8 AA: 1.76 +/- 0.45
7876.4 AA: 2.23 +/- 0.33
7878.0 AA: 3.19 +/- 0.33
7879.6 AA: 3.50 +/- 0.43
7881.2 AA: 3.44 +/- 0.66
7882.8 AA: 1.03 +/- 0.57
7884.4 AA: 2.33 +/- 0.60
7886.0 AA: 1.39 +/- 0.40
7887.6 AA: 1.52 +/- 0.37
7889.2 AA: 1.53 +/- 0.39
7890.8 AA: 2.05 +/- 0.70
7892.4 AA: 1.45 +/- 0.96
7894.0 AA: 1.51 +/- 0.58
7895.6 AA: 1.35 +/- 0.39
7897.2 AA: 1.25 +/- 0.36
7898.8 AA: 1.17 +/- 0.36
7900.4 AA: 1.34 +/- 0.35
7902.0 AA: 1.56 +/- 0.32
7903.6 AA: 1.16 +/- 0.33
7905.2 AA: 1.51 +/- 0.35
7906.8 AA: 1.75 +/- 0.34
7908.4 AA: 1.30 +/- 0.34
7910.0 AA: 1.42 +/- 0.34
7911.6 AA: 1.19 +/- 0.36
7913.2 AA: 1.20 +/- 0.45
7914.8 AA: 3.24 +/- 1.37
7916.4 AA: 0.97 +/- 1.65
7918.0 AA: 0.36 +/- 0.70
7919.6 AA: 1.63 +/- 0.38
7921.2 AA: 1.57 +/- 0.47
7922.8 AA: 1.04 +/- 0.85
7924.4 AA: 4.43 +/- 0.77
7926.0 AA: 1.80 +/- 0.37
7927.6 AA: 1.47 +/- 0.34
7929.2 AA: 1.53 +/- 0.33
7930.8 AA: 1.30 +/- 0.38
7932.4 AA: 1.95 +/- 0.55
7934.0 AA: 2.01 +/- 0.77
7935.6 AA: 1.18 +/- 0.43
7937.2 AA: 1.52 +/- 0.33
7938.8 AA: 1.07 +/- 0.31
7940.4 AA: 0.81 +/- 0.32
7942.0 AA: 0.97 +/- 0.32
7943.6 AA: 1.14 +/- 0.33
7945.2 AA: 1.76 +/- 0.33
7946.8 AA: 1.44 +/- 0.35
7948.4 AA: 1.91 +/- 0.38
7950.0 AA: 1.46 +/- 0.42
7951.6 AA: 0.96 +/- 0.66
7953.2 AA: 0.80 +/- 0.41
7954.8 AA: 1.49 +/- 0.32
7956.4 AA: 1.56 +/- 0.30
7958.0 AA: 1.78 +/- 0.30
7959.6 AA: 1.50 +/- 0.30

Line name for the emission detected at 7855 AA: H-alpha 6563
